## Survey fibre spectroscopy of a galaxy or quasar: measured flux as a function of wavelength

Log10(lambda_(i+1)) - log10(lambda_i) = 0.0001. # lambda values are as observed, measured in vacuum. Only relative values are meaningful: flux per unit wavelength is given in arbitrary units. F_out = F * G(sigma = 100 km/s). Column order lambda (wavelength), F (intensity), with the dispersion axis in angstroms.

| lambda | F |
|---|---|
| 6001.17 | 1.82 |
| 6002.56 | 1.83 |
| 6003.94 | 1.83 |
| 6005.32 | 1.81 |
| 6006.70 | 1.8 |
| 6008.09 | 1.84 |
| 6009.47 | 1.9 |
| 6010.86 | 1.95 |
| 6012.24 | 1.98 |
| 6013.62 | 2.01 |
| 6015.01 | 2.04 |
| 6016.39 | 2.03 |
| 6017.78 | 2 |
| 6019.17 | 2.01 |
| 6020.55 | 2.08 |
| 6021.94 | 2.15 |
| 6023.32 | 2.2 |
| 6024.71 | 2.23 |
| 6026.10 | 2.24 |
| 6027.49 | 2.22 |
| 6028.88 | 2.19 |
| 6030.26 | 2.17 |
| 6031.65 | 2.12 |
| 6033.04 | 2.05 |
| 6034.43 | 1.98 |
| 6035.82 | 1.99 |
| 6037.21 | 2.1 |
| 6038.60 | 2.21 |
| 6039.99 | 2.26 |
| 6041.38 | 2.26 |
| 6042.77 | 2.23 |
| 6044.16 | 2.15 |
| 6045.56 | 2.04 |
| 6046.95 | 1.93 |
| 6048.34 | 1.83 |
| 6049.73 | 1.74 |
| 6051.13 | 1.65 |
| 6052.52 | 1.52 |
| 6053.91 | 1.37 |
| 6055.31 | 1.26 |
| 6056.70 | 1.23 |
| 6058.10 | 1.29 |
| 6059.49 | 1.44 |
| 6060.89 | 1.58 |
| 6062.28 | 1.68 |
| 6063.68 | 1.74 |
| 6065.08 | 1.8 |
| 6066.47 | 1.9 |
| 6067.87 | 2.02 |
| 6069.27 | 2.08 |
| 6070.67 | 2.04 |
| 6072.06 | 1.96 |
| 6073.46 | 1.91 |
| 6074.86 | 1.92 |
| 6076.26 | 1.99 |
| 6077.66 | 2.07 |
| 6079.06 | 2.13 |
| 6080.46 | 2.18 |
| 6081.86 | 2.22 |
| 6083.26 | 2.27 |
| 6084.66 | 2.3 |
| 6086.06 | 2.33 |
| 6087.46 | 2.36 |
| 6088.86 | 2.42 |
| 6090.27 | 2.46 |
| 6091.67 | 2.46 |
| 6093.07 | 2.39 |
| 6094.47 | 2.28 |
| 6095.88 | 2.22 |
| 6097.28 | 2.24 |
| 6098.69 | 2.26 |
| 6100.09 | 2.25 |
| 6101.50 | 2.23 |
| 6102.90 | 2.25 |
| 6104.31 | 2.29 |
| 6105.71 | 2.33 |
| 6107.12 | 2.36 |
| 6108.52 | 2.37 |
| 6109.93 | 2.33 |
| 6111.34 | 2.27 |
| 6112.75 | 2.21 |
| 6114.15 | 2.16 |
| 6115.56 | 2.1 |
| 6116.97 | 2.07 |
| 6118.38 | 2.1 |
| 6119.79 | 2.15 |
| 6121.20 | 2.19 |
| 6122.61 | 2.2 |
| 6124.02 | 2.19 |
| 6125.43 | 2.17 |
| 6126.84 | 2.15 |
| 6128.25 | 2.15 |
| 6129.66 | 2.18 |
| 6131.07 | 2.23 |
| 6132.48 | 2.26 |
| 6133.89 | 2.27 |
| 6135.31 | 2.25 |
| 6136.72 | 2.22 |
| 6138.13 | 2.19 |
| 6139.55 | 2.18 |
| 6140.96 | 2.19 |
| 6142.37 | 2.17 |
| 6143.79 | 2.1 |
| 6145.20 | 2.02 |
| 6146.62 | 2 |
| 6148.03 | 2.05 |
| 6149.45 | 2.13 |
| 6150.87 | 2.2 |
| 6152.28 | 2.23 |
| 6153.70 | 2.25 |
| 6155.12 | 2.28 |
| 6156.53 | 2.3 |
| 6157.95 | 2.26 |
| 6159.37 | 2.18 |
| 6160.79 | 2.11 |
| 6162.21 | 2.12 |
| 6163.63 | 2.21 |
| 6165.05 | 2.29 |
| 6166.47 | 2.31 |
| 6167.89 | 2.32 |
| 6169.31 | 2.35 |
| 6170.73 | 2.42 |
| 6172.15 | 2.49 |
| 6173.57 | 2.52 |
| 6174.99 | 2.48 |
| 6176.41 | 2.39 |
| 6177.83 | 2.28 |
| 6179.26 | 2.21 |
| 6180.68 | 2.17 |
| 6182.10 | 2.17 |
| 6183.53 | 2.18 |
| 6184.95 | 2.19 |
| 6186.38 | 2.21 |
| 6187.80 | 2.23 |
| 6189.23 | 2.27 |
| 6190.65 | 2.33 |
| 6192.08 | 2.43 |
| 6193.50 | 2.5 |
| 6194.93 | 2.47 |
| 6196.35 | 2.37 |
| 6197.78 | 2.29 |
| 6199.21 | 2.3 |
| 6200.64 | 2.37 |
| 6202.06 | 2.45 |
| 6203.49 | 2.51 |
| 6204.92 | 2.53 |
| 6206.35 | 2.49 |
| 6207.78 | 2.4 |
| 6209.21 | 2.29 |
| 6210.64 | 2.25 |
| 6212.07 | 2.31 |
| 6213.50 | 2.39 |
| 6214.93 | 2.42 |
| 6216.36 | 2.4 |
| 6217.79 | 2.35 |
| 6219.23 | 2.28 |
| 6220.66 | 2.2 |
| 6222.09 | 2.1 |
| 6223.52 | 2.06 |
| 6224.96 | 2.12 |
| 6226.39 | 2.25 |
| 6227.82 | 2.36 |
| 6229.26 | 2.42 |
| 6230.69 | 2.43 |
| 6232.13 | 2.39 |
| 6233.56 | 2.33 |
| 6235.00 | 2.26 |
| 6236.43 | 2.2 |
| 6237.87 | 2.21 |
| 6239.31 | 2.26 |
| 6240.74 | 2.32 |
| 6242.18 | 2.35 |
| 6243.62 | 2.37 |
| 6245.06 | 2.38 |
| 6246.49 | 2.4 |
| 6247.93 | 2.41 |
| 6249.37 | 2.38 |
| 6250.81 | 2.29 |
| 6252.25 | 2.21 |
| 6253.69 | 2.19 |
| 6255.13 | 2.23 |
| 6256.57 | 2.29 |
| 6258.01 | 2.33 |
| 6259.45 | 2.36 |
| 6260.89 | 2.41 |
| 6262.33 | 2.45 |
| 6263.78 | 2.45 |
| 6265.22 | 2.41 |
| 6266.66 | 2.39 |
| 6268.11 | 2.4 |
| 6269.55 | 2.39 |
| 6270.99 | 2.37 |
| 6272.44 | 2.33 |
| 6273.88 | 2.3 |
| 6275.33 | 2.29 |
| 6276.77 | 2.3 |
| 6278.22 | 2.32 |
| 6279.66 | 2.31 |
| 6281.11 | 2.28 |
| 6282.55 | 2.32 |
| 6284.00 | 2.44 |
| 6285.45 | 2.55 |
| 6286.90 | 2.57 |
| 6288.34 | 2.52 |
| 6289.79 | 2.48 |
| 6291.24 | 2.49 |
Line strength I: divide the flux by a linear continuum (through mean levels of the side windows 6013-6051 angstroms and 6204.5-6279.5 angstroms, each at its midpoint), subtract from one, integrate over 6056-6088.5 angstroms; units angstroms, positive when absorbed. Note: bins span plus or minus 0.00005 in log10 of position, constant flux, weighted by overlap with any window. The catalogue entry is 2.97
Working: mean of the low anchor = 2.08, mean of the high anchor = 2.33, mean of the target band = 1.94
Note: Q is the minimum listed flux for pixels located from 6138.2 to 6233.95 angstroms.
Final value 2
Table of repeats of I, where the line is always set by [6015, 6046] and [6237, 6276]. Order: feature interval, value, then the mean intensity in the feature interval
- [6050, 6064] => 4.40 angstroms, 1.48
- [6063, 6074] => 1.19 angstroms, 1.93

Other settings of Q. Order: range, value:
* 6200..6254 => 2.06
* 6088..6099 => 2.22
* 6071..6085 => 1.91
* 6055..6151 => 1.23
